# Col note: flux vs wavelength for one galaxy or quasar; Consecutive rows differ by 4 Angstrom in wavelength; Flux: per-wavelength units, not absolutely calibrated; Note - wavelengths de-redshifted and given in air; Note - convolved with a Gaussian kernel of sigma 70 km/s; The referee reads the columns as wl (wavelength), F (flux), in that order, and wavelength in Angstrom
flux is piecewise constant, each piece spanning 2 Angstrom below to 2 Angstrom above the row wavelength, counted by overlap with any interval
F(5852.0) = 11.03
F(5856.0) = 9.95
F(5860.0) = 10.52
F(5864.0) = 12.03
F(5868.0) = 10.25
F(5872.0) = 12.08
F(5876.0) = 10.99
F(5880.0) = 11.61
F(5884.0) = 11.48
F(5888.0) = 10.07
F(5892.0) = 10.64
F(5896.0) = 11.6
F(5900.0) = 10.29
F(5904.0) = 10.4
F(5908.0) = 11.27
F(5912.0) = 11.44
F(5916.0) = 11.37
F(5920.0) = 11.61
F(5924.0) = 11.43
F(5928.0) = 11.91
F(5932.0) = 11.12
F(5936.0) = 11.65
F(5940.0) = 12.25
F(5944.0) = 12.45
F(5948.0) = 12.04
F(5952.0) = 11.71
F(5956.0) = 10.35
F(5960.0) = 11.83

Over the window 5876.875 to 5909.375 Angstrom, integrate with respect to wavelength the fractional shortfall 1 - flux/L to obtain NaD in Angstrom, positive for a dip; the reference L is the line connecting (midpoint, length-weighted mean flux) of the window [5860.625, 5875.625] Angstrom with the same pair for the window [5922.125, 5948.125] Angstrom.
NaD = 1.7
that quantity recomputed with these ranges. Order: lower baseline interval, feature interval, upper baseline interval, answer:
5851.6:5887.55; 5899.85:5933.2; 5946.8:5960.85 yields 0.02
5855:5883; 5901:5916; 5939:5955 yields 0.69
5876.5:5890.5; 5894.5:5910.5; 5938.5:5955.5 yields 0.60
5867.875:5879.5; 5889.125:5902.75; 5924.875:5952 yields 0.87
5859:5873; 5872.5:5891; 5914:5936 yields 0.30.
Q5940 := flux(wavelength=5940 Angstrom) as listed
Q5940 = 12.25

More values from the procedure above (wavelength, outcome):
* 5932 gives 11.12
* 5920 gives 11.61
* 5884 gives 11.48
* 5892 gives 10.64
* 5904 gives 10.4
